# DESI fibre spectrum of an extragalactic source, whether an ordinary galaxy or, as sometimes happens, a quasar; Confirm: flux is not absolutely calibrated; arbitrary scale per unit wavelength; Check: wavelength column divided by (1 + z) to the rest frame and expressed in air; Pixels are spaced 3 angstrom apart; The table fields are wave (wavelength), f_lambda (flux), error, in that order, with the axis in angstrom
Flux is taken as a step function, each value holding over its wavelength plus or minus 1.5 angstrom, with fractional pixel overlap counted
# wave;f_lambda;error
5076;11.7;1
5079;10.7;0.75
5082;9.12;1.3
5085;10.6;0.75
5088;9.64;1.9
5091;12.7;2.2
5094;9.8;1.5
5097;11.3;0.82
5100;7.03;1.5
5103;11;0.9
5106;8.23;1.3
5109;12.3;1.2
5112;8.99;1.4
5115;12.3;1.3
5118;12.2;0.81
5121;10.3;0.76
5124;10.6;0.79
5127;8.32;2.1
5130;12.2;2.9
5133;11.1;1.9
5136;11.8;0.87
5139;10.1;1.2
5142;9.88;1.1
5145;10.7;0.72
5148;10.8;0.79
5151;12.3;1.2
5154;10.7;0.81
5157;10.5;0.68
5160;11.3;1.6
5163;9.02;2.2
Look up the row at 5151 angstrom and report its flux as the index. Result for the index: 12.3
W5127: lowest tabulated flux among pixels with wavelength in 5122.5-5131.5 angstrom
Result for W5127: 8.32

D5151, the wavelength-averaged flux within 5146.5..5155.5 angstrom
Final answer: 11.3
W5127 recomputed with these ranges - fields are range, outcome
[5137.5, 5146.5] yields 9.88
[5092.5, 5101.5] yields 7.03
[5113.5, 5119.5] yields 12.2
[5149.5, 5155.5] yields 10.7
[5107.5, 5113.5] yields 8.99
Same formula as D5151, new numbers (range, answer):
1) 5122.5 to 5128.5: 9.46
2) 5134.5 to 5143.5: 10.6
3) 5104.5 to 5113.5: 9.84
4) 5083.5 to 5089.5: 10.1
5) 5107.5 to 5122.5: 11.2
